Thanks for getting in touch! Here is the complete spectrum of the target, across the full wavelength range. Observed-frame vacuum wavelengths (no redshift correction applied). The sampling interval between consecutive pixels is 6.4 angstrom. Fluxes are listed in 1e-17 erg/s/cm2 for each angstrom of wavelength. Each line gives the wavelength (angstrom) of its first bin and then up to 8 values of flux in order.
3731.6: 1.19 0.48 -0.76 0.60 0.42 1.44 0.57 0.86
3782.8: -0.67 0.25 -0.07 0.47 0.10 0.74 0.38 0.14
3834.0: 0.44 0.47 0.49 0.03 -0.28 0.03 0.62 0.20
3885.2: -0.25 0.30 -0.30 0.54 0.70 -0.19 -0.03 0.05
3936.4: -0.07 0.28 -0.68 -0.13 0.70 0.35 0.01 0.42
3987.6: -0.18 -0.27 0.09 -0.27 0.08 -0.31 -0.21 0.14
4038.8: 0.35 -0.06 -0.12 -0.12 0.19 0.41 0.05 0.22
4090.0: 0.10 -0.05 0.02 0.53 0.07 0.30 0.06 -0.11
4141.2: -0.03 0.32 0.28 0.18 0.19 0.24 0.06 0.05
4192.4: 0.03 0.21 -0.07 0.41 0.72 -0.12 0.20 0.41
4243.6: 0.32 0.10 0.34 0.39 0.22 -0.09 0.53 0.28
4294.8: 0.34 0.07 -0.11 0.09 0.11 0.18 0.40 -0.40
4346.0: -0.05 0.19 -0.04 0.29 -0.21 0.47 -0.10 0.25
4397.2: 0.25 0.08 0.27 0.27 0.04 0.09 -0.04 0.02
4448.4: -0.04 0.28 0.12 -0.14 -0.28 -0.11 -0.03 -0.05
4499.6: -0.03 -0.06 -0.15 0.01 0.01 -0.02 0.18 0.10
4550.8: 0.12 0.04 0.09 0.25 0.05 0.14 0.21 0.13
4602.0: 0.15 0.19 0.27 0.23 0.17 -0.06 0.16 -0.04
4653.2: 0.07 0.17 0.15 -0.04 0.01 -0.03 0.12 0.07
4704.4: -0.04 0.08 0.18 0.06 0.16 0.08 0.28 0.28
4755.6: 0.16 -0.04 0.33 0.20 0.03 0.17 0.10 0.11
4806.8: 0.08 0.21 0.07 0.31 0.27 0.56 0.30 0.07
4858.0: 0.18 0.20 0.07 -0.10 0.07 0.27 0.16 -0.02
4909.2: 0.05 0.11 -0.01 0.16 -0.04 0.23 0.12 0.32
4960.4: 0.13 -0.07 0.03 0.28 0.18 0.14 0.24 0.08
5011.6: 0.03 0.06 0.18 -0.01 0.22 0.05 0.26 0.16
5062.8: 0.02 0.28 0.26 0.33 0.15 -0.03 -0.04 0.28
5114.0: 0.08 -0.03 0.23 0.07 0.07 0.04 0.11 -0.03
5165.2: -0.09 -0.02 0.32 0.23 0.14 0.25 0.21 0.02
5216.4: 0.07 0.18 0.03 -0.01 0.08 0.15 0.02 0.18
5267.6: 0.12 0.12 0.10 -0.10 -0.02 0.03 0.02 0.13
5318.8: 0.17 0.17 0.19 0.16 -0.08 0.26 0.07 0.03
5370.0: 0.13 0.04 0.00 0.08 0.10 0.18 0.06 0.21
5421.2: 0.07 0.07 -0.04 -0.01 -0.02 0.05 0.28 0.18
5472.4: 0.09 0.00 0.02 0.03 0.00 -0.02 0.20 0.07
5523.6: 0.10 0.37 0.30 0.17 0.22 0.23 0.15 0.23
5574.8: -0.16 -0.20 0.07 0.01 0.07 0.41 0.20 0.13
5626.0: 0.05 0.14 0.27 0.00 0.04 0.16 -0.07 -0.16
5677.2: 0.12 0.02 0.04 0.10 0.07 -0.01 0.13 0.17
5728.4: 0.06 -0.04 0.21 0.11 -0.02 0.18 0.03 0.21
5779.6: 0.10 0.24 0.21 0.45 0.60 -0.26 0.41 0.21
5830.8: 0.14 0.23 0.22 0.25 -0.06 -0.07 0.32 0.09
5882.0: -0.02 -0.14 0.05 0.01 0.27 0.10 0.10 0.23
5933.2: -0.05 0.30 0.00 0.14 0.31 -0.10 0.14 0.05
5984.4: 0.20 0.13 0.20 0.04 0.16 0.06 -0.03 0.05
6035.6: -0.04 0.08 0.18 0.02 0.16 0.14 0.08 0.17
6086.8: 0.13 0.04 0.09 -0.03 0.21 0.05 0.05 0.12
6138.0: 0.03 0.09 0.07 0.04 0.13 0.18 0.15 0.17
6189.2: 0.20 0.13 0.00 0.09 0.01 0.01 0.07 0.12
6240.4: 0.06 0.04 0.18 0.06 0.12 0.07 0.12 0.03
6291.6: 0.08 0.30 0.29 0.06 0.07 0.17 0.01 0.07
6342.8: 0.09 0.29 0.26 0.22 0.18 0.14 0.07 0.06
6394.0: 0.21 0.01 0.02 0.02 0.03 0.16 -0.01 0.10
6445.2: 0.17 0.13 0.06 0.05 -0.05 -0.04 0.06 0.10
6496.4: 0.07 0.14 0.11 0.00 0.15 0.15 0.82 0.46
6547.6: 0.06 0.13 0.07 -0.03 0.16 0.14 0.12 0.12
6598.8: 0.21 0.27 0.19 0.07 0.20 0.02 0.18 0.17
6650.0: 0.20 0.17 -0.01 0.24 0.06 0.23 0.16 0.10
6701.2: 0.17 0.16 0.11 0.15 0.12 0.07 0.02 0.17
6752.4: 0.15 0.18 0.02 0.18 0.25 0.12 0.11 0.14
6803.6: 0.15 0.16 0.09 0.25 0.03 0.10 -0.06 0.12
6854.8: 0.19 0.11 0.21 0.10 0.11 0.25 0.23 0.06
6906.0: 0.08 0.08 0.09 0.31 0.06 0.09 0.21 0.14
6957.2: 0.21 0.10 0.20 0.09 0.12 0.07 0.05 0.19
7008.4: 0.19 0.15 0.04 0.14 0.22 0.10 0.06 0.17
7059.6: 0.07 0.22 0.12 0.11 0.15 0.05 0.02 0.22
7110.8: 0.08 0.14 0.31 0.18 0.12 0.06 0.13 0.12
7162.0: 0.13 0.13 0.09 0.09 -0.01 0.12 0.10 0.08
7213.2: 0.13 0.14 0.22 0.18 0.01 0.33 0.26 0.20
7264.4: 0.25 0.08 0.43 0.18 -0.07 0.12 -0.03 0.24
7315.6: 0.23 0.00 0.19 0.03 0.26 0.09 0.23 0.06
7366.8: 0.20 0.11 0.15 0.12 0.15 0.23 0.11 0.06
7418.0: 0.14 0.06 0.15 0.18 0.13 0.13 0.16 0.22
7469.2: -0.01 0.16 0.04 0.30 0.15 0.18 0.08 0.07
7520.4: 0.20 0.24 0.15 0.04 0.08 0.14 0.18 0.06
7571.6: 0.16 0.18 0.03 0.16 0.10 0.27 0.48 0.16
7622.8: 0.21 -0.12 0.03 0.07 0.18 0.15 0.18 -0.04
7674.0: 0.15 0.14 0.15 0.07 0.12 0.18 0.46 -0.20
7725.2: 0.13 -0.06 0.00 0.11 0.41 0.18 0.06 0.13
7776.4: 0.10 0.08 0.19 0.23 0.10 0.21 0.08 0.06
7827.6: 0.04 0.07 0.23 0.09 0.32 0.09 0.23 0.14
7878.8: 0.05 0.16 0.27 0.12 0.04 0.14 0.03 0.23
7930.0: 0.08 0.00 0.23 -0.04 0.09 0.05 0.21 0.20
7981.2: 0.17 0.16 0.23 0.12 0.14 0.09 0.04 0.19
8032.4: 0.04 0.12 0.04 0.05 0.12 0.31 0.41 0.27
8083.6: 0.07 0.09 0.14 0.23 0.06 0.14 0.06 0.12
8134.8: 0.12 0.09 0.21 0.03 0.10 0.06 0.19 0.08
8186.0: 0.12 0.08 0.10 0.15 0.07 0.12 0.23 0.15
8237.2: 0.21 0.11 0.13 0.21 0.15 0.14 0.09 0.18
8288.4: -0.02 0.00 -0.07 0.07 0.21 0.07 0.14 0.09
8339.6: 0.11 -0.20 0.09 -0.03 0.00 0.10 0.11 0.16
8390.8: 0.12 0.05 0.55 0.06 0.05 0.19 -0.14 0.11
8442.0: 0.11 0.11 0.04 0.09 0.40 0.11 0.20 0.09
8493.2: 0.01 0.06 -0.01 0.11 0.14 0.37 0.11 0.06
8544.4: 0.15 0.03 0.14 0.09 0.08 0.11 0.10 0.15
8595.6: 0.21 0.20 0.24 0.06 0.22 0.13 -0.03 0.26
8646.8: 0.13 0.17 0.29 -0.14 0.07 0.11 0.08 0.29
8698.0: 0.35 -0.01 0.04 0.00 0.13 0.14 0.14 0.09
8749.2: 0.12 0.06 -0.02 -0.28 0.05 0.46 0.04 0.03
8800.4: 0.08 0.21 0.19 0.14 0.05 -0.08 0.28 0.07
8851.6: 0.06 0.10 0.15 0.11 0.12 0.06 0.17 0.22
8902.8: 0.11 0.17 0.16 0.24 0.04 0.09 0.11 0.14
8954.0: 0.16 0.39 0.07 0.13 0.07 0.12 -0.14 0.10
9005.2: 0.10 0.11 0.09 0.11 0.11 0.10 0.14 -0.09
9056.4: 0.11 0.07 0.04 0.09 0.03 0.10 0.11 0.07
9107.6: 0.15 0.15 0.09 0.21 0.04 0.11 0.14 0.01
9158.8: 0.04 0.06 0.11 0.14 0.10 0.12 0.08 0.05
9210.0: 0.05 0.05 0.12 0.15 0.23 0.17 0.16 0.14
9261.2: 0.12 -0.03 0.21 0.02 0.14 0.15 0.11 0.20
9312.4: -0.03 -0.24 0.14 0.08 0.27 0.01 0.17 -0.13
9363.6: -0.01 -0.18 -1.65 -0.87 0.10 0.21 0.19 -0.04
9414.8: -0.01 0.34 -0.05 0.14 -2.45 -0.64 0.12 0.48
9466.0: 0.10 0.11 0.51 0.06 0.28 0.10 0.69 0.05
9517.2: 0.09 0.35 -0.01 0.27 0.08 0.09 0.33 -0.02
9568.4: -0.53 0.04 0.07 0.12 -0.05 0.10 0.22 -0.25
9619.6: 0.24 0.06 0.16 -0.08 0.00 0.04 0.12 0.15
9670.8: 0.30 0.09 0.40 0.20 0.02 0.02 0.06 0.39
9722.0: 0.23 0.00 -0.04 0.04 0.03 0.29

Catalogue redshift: 0.75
